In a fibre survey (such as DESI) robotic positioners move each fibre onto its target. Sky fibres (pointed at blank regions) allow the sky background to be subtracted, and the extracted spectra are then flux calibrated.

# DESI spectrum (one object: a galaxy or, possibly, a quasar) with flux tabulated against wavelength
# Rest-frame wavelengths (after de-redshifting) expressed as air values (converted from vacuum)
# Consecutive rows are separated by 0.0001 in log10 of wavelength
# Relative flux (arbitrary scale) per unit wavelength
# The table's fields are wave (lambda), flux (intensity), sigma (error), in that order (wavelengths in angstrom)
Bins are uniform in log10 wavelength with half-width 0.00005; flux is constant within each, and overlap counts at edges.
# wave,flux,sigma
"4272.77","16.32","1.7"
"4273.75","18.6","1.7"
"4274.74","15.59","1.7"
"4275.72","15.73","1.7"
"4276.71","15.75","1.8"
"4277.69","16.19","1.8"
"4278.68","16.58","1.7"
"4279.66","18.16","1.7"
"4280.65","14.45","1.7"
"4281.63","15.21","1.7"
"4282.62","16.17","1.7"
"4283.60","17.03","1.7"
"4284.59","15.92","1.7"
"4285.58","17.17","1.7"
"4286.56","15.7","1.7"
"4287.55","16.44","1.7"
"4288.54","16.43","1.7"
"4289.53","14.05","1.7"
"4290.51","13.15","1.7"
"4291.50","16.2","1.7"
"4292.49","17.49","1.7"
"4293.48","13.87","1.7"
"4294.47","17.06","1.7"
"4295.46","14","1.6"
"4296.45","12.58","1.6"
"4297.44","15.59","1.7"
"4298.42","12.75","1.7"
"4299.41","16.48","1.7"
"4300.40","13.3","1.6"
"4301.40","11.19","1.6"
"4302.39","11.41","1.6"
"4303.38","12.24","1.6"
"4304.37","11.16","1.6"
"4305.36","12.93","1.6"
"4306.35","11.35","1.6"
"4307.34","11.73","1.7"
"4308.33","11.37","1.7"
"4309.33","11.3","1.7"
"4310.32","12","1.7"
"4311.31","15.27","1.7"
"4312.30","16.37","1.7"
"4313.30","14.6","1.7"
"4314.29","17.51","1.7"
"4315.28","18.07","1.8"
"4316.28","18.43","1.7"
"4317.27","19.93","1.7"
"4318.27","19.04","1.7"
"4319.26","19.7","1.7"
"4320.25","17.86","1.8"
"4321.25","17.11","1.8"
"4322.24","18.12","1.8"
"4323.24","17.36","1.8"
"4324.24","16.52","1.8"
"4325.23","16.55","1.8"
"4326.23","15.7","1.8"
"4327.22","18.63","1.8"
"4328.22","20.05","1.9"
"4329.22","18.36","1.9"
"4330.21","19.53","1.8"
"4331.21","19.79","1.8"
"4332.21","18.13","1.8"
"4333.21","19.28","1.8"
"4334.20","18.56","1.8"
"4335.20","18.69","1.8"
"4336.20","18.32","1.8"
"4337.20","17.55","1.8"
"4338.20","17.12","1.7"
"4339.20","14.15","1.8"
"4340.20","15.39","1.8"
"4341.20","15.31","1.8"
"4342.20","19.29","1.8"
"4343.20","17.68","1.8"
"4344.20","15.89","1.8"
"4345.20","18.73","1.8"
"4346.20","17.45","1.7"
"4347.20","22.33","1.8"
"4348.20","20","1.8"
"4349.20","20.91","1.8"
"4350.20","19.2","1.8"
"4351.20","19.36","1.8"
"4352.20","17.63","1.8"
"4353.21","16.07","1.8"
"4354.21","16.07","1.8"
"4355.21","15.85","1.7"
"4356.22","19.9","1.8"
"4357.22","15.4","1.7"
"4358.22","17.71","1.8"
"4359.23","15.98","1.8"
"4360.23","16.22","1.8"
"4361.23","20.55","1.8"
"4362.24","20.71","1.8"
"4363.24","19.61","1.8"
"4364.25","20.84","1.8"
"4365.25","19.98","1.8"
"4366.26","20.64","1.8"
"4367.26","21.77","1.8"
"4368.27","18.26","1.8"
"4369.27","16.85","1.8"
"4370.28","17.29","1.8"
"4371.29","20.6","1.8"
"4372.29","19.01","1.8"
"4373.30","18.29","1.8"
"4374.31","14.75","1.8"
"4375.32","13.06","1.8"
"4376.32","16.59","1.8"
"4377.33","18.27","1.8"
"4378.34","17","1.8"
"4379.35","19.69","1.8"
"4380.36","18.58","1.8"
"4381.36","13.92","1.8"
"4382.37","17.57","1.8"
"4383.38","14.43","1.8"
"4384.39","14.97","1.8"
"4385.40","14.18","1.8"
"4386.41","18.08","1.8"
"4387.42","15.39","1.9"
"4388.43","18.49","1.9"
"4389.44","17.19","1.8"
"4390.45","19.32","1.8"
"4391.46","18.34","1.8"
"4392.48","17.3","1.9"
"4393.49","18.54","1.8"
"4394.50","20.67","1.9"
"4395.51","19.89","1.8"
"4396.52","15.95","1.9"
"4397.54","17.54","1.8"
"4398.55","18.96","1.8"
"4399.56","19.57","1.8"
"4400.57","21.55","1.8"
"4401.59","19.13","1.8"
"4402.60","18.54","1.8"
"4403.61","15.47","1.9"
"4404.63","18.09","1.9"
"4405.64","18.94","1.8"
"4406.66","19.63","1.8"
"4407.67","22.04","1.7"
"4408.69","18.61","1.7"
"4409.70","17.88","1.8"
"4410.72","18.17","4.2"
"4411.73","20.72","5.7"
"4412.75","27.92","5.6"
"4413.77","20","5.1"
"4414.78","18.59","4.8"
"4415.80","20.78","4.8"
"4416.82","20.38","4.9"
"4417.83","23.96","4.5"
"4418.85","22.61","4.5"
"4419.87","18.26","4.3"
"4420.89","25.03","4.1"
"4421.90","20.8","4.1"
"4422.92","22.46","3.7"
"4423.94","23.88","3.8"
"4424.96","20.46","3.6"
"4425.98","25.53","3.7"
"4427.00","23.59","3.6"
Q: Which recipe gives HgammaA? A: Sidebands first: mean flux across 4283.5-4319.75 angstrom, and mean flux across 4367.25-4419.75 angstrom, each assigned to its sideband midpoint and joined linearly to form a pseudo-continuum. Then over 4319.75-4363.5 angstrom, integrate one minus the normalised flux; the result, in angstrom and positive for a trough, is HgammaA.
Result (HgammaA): -4.1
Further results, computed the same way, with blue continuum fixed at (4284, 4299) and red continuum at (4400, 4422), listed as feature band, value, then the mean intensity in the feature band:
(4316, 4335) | -1.9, 18.4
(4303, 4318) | 1.6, 14.4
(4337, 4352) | -0.4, 18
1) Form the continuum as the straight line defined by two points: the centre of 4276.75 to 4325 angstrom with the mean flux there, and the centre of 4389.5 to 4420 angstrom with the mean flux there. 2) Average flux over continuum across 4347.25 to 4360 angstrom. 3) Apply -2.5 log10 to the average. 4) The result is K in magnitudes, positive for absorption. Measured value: -0.03 mag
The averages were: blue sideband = 15.3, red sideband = 19.6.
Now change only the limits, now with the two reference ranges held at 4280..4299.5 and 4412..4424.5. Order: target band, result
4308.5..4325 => 0.01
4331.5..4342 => 0.03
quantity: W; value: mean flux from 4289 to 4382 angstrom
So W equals 16.9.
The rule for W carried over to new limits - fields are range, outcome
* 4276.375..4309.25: 14.5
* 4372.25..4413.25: 18.1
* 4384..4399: 17.7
